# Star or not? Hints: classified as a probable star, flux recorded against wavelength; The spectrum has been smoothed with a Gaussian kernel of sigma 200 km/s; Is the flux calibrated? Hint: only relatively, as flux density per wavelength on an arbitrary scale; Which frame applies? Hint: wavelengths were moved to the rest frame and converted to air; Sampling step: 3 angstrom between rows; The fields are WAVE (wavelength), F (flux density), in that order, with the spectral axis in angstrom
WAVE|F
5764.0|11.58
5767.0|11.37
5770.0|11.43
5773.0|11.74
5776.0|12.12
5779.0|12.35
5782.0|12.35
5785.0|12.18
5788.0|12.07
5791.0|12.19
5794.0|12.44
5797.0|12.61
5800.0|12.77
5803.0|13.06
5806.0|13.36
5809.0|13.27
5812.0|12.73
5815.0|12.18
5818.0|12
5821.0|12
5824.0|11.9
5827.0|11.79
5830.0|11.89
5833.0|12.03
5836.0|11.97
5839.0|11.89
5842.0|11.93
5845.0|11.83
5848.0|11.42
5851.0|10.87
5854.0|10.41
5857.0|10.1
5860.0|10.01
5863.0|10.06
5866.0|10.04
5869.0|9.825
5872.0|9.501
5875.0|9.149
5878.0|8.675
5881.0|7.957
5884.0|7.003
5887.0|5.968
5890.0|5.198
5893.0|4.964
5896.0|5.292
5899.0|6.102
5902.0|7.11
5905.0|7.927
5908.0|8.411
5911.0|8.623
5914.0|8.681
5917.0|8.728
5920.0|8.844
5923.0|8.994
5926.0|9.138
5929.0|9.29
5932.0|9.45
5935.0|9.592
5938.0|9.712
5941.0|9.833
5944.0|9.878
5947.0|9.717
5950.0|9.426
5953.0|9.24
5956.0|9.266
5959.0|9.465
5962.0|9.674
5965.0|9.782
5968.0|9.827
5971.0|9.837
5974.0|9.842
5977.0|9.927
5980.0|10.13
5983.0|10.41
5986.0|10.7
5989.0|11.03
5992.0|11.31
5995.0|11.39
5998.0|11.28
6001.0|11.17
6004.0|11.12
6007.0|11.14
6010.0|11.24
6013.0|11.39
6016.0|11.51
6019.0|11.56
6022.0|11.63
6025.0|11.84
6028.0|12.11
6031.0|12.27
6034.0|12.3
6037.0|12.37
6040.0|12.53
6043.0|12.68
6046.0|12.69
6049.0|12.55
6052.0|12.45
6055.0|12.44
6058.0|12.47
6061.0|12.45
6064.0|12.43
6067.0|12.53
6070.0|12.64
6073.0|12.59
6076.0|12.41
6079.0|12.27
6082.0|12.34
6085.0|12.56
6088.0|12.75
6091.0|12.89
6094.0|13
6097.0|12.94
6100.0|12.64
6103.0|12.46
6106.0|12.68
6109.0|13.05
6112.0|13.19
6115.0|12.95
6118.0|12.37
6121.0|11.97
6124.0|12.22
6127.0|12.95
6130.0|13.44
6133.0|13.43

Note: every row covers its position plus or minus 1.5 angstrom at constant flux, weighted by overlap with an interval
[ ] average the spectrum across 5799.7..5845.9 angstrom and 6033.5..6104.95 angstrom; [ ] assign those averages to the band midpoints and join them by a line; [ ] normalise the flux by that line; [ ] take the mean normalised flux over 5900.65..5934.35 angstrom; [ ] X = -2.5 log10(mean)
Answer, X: 0.386 mag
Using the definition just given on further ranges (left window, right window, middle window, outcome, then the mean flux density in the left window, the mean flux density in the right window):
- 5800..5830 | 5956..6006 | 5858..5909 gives 0.43 mag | 12.5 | 10.4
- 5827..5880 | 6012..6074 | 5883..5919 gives 0.50 mag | 10.7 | 12.3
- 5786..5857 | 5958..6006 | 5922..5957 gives 0.15 mag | 12.1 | 10.4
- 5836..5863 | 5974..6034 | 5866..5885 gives 0.25 mag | 11.1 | 11.2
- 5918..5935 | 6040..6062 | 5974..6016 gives 0.01 mag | 9.17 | 12.5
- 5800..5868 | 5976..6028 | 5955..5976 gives 0.16 mag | 11.7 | 11.1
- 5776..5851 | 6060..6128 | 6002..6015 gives 0.12 mag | 12.2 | 12.6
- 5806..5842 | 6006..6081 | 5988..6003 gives 0.09 mag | 12.2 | 12.2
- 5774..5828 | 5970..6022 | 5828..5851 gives 0.03 mag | 12.4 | 10.9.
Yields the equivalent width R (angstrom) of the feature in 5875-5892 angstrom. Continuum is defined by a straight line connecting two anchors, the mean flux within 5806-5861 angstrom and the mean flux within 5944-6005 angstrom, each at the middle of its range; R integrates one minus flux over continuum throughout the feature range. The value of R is 6.2 angstrom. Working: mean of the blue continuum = 11.7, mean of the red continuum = 10.2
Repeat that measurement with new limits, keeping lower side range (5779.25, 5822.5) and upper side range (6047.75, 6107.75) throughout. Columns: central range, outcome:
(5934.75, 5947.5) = 2.83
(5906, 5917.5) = 3.64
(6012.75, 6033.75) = 1.26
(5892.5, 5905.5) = 6.51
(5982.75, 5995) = 1.54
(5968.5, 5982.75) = 2.93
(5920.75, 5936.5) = 4.11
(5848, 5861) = 2.12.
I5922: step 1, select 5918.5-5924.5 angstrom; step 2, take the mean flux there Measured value 8.92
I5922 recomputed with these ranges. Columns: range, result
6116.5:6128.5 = 12.4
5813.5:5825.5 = 12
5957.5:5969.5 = 9.69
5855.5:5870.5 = 10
